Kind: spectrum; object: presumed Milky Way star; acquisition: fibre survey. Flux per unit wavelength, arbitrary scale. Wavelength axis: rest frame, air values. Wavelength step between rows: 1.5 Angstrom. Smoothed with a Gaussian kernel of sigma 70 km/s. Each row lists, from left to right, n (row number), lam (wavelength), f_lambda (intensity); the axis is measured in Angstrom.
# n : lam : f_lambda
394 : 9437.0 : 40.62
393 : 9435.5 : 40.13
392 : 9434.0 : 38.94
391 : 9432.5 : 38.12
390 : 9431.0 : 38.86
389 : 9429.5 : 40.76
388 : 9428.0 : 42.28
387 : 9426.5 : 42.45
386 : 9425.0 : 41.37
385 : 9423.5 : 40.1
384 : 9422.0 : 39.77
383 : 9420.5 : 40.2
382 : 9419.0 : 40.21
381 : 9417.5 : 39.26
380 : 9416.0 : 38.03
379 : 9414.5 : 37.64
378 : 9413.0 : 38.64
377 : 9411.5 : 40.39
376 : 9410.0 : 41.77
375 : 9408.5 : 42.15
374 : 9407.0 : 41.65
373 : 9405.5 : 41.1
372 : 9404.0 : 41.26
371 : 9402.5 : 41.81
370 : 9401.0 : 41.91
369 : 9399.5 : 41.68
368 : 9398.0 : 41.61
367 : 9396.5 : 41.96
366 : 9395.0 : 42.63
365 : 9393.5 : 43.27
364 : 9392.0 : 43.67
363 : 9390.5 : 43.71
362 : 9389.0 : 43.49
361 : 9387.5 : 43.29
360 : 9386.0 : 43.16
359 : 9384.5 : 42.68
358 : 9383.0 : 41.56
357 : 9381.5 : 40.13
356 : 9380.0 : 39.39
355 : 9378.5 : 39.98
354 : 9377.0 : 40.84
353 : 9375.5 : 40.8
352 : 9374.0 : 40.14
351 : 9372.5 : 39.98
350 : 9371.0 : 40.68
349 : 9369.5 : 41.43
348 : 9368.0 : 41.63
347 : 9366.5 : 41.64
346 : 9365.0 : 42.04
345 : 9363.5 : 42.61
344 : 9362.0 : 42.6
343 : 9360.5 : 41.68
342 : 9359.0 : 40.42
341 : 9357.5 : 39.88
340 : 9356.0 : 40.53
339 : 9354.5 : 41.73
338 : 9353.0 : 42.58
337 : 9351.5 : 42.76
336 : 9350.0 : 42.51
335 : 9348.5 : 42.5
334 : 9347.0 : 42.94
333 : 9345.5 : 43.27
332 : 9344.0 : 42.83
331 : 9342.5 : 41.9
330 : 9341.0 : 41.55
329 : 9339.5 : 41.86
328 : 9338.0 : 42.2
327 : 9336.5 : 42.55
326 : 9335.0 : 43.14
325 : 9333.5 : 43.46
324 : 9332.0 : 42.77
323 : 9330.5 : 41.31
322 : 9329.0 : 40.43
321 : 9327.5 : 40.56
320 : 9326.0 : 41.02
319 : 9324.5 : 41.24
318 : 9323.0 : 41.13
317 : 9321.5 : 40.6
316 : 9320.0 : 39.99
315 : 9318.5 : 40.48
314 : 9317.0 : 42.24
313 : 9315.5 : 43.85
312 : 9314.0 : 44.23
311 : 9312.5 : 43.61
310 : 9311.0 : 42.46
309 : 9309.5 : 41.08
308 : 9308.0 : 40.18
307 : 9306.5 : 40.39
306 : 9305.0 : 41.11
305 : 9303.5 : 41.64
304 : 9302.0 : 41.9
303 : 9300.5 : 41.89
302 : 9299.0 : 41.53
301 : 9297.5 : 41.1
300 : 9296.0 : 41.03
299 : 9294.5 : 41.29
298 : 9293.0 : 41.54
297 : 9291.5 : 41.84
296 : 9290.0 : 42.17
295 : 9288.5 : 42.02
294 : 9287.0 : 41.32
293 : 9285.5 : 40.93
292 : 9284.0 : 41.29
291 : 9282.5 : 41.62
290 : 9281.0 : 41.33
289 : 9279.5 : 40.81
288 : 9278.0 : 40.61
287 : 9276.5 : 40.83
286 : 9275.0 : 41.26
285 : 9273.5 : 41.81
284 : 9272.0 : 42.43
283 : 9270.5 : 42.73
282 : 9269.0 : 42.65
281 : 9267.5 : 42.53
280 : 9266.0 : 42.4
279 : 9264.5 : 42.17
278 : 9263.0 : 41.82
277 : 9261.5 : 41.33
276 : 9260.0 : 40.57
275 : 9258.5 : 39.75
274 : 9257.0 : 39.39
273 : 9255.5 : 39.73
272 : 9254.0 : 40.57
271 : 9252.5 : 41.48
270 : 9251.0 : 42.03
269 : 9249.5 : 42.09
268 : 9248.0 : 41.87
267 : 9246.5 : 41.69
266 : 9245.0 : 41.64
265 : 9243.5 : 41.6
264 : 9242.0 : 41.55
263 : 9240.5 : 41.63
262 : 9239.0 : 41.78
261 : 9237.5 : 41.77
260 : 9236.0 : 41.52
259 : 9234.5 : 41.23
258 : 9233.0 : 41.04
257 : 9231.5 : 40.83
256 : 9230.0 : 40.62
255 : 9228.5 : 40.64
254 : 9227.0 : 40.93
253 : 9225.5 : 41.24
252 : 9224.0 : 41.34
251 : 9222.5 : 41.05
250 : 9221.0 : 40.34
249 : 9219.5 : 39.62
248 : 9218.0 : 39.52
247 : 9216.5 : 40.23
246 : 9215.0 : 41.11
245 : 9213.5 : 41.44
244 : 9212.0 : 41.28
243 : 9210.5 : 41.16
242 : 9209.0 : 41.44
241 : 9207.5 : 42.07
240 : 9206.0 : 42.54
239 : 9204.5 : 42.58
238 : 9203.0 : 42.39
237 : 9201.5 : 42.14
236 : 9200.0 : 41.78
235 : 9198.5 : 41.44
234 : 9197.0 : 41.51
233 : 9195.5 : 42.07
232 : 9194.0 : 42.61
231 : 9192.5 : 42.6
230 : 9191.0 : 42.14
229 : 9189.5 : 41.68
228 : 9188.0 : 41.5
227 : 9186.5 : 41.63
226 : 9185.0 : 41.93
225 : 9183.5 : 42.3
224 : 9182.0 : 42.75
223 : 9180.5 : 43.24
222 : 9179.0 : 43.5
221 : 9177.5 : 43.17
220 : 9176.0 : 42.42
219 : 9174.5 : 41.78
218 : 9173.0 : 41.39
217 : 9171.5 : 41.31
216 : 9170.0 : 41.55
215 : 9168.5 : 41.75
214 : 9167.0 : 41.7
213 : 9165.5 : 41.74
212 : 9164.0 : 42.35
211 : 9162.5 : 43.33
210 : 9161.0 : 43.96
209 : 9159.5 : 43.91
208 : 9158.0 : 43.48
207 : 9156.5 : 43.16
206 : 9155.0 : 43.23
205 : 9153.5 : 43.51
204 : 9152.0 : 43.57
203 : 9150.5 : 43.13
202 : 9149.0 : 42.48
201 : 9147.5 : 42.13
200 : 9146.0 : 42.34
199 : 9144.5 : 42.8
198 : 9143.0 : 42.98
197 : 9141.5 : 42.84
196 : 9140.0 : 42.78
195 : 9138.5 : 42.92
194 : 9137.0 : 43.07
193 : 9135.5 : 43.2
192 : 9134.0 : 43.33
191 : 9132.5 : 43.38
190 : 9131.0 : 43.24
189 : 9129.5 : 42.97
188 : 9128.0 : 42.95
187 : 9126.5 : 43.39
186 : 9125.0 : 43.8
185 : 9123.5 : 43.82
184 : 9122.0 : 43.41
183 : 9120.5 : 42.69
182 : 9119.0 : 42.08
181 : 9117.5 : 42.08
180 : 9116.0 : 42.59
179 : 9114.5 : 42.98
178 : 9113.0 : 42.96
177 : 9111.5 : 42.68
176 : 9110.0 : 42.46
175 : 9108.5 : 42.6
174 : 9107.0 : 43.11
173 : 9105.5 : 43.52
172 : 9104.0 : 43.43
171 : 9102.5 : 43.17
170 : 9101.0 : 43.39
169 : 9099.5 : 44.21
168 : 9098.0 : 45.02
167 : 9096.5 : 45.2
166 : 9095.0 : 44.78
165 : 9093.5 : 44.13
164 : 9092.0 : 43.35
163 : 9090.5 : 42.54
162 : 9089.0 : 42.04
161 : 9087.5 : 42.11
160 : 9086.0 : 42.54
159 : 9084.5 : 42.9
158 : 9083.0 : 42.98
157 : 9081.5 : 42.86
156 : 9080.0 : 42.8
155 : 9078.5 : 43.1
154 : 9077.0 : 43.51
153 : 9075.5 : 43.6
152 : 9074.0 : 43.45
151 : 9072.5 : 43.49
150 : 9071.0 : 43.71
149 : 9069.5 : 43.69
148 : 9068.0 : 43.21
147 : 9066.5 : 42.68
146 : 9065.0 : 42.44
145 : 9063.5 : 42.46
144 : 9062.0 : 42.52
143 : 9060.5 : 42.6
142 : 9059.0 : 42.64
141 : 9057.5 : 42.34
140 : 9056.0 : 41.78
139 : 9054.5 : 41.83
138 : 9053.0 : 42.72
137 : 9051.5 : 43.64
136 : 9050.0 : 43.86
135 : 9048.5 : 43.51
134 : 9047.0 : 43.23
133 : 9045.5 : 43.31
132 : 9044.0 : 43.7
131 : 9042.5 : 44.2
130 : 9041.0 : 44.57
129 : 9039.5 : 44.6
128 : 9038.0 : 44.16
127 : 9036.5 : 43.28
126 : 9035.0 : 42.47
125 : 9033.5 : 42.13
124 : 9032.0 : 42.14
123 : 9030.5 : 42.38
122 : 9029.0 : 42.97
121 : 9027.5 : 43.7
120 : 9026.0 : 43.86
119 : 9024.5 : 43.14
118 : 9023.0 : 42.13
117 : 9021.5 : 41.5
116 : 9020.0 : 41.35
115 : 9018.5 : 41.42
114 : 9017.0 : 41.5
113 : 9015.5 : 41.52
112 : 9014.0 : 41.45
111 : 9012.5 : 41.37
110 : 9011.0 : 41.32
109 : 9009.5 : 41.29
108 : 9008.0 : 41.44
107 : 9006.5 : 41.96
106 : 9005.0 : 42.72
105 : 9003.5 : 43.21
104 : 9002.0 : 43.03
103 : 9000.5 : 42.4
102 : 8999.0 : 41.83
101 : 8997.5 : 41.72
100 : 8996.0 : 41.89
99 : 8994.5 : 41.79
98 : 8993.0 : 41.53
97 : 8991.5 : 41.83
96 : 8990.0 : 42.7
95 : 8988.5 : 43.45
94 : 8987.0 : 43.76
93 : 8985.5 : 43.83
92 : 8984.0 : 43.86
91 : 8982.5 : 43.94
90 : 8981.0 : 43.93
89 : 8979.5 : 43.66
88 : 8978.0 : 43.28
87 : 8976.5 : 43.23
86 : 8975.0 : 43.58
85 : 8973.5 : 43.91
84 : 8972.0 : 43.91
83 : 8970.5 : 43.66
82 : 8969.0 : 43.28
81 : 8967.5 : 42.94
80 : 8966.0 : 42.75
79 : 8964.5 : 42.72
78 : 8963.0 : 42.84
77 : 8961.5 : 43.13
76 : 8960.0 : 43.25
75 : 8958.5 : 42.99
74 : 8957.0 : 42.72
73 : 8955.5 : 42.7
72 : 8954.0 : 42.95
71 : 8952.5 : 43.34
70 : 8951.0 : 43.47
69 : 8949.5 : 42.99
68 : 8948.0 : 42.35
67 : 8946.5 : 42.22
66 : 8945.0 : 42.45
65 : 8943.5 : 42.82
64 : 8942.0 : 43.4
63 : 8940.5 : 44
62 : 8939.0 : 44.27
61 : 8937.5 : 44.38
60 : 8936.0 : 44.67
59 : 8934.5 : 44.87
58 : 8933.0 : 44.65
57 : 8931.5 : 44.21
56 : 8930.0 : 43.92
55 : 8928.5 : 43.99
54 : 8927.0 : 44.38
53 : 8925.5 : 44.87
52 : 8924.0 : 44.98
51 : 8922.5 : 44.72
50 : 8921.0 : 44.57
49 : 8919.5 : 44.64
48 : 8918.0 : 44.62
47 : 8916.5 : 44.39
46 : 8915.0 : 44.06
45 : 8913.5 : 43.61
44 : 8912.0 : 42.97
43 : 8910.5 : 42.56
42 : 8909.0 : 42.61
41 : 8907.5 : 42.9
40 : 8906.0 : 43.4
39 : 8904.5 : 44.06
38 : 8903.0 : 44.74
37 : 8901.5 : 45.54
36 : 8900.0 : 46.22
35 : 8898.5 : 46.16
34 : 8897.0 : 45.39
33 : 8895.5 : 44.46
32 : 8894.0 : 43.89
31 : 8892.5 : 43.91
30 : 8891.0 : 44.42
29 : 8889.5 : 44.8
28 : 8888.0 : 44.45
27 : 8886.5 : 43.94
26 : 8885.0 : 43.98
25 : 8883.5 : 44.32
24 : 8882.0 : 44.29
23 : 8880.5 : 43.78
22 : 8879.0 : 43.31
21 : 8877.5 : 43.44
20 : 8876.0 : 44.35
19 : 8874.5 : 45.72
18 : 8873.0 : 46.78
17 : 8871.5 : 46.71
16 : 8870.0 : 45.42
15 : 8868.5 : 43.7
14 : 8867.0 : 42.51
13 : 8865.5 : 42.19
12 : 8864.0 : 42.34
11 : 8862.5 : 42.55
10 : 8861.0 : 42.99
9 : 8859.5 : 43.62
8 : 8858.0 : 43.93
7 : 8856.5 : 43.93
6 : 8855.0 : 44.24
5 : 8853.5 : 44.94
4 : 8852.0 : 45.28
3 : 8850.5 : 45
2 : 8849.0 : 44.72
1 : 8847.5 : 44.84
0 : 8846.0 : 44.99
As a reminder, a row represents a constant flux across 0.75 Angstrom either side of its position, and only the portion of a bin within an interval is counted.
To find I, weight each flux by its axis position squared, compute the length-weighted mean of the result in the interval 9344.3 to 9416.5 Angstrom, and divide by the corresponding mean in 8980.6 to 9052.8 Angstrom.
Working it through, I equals 1.1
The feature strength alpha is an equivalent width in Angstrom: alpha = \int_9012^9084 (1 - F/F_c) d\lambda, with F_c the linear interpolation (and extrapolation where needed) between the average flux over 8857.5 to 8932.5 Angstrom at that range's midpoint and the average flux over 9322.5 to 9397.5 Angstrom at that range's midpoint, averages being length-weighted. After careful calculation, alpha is 0.9 Angstrom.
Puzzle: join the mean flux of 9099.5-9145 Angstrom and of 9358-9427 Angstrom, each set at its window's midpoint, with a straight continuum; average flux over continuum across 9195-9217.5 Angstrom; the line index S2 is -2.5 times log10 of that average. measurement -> 0.02 mag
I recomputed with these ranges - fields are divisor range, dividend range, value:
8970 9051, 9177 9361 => 1.03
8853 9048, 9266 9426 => 1.04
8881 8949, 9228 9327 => 1.02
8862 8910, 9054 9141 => 1.02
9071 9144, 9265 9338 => 1.01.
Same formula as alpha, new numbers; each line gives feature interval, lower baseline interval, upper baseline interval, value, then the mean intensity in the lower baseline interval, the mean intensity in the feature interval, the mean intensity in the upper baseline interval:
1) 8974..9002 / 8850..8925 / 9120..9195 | 0.49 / 44.2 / 42.9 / 42.7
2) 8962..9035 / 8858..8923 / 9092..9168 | 1.82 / 44.2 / 42.6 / 43.2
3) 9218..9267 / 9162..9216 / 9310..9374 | 0.95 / 42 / 41.1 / 41.9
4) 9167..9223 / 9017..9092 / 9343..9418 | 0.75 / 42.9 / 41.8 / 41.5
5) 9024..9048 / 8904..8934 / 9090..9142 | 0.11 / 44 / 43.4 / 43.3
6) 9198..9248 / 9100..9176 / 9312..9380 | 1.26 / 42.8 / 41.3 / 41.7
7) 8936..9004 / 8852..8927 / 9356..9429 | 1.03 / 44.2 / 43.1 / 41.3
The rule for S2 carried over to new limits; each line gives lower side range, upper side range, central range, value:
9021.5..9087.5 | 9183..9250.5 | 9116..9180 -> -0.02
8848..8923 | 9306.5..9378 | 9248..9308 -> 0.02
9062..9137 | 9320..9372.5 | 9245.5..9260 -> 0.04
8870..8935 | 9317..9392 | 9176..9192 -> 0.01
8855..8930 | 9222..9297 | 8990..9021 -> 0.04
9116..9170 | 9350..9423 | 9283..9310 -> 0.01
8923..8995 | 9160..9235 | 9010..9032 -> 0.02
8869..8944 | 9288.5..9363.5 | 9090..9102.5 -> -0.02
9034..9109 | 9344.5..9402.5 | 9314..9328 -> 0.02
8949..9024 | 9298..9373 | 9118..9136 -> -0.02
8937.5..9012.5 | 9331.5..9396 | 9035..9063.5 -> -0.01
